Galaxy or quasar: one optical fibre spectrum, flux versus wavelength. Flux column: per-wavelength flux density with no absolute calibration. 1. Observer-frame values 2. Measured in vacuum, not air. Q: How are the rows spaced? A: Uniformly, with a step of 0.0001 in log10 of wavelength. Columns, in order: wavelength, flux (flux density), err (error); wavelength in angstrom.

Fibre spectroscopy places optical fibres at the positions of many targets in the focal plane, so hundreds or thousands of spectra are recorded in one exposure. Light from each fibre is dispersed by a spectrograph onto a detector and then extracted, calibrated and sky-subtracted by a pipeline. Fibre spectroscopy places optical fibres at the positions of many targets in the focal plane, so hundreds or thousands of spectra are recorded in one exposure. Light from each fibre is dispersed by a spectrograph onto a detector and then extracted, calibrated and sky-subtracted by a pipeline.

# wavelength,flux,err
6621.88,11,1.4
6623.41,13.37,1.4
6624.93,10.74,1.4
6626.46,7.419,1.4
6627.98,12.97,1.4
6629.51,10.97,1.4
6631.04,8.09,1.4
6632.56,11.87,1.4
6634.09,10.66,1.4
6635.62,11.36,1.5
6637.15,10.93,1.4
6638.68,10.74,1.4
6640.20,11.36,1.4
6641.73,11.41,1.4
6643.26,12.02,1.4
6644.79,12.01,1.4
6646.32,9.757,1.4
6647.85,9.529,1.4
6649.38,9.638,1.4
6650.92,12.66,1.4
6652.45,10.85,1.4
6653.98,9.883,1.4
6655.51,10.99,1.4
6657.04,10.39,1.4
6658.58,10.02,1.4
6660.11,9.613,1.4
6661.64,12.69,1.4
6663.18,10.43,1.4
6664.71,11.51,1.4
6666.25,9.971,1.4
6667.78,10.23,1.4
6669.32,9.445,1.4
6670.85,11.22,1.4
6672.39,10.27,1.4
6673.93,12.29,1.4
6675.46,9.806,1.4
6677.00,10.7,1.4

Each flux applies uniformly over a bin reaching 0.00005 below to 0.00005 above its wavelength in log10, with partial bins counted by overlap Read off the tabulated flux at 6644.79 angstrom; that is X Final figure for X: 12.01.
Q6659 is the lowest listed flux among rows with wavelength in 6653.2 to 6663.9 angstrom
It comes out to 9.613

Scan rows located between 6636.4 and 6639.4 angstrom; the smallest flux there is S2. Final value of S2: 10.74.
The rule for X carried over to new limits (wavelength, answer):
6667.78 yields 10.23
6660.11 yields 9.613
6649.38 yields 9.638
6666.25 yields 9.971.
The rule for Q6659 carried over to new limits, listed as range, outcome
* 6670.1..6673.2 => 10.27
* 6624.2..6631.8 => 7.419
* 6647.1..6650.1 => 9.529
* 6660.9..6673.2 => 9.445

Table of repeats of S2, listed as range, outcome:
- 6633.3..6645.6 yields 10.66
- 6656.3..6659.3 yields 10.02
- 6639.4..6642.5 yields 11.36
